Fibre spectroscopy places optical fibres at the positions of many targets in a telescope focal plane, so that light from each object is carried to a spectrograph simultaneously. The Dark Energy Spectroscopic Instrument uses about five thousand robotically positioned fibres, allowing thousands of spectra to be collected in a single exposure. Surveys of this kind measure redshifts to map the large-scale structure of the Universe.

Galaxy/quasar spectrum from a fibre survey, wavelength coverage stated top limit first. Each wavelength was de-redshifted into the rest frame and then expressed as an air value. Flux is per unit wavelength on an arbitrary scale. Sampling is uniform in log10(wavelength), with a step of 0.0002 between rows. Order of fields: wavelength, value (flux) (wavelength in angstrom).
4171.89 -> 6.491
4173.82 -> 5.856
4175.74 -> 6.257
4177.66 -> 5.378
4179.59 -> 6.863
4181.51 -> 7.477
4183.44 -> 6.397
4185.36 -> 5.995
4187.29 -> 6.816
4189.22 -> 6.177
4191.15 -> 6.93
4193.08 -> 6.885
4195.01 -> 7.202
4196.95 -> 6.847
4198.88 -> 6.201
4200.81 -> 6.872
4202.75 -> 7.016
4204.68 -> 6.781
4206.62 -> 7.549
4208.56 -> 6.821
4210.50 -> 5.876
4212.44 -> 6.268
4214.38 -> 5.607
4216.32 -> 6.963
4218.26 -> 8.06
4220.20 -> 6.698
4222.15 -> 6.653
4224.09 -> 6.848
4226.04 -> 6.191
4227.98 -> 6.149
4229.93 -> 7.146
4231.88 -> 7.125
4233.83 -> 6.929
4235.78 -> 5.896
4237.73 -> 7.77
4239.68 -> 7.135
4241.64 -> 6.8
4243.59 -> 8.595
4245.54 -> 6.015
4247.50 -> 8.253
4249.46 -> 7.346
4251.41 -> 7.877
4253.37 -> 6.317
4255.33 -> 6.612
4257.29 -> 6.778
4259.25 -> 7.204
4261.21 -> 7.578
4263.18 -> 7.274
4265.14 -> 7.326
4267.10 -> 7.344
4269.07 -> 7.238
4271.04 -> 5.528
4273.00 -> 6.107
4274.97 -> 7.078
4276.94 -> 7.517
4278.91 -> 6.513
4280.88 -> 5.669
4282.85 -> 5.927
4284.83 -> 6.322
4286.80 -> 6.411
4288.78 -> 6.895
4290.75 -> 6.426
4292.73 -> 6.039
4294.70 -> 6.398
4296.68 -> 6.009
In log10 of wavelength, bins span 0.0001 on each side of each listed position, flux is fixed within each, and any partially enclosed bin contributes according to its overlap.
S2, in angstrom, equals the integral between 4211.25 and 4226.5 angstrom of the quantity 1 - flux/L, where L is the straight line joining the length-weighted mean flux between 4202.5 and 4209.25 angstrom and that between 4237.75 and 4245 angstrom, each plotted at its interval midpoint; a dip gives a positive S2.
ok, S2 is 1.14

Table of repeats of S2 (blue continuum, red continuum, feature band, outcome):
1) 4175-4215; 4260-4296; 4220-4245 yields -1.12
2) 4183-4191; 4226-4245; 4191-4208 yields -0.94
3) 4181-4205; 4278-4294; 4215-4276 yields -4.87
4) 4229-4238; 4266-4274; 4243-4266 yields -1.81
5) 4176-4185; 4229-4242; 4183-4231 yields 0.24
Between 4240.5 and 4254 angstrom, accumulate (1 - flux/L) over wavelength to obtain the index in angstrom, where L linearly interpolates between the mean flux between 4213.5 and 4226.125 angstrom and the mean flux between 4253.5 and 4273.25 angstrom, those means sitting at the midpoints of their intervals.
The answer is -0.96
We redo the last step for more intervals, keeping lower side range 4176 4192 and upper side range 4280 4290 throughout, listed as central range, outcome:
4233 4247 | -1.5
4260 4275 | -1.5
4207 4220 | -0.5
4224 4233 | -0.4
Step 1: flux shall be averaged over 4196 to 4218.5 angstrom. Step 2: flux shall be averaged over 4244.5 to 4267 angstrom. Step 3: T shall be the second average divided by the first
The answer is 1.1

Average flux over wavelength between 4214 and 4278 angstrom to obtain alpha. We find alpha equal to 6.98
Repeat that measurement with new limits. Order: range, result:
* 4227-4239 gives 6.85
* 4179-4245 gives 6.81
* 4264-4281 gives 6.76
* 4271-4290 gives 6.44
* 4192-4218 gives 6.72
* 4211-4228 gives 6.61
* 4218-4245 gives 6.96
